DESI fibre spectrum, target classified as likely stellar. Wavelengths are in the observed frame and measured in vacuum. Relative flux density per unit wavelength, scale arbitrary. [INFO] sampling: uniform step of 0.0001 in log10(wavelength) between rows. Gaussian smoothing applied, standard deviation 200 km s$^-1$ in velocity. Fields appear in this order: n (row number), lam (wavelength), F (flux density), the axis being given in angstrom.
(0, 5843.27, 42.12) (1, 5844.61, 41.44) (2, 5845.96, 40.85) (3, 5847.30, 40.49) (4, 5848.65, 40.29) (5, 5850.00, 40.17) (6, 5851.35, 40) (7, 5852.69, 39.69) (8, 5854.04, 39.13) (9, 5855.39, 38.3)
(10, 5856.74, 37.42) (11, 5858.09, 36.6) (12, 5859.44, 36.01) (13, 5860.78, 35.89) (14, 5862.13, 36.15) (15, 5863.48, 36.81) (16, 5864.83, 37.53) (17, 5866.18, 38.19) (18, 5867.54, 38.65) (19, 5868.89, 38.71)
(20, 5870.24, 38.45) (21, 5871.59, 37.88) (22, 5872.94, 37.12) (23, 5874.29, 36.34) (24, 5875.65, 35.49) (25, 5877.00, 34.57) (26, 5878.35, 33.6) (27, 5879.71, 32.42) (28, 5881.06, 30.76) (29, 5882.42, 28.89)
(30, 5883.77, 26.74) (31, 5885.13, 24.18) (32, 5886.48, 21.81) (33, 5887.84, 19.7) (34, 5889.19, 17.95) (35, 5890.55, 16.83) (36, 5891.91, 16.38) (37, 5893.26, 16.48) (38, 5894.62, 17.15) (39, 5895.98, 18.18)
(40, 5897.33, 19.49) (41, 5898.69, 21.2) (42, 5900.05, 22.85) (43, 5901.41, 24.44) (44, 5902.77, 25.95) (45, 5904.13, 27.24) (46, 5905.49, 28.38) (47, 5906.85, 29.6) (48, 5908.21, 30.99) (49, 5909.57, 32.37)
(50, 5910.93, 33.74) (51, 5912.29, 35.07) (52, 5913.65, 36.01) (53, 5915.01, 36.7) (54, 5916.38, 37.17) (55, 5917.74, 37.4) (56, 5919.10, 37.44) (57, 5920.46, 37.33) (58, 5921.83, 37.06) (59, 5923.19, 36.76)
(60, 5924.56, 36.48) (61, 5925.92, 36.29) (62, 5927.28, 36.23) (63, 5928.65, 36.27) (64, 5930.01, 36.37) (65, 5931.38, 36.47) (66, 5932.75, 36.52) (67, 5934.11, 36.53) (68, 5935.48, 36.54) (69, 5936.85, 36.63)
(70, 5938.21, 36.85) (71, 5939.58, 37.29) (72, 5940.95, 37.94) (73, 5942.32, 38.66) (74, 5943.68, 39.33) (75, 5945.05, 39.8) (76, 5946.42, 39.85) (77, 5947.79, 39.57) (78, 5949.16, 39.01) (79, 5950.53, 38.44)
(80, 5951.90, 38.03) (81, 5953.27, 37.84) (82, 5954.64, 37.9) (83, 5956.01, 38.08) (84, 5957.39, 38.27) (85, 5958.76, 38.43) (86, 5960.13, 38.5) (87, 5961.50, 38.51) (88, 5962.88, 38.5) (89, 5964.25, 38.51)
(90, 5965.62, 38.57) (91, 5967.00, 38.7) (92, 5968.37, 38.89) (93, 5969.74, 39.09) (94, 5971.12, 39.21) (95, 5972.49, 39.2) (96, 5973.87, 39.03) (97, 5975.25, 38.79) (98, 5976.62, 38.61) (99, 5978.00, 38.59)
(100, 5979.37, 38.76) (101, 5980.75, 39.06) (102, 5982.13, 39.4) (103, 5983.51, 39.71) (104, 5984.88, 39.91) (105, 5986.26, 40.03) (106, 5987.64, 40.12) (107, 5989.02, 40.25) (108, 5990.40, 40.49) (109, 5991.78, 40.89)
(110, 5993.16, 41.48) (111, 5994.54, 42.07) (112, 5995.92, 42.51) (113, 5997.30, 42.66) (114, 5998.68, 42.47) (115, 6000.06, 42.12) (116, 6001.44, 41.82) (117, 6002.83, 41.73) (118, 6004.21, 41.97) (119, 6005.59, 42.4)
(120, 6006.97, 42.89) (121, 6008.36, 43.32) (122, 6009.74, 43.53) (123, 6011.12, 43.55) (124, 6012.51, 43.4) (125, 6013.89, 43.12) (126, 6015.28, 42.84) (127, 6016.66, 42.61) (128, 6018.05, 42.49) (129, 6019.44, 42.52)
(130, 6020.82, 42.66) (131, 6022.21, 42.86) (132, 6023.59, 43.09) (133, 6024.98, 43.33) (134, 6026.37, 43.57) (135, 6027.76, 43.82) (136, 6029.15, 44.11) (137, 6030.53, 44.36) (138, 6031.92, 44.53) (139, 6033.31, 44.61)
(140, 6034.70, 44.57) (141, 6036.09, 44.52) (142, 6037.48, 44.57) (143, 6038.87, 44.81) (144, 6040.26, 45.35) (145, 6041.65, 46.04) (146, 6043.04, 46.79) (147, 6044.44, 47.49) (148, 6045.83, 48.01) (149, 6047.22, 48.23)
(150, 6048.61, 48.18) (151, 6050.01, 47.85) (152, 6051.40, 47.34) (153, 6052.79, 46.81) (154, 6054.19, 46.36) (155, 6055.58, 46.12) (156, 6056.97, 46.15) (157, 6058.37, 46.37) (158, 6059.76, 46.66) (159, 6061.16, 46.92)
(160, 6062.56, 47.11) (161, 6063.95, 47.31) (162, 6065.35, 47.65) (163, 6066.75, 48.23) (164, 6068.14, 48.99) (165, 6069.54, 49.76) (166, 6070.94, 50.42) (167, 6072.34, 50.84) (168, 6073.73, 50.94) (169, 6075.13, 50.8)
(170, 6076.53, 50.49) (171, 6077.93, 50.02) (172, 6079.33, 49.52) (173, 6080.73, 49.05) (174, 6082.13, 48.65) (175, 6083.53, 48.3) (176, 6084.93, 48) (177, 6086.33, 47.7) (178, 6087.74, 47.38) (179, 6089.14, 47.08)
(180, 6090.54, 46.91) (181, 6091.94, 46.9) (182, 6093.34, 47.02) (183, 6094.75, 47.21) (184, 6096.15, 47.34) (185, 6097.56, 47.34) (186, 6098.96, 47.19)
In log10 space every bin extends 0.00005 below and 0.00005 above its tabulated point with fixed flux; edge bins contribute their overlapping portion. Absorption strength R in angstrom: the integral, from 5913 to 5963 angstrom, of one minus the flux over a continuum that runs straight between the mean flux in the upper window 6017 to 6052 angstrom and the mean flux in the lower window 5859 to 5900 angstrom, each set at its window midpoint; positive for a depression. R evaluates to -3.5 angstrom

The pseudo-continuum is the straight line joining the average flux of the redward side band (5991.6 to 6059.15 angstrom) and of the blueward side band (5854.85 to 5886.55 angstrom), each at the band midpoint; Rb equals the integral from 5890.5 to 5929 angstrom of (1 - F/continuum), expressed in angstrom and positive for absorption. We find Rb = 7.80 angstrom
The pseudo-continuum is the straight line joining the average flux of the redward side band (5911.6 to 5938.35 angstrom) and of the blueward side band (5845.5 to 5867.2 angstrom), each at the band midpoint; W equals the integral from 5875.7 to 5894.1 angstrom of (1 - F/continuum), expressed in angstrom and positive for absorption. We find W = 6.2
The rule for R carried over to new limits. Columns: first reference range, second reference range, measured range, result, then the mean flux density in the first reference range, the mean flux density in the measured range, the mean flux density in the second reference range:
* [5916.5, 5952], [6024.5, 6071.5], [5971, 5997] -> 0.90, 37.5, 40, 46.4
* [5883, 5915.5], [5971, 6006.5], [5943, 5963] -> -2.57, 24.9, 38.7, 40.6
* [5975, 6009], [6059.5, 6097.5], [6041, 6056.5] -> -0.46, 40.9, 47.2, 48.4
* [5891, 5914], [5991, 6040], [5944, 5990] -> -4.63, 25.4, 39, 43.1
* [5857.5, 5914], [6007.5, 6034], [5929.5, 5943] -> -0.88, 29.5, 37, 43.4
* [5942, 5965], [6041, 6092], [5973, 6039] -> 1.49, 38.7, 42.1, 48.1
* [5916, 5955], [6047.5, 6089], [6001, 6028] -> 0.64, 37.5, 42.9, 48.3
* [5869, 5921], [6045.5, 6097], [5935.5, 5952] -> -2.02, 28.9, 38.4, 48.1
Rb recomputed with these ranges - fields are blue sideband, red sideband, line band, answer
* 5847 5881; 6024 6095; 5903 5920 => 2.7 angstrom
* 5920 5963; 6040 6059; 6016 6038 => 0.7 angstrom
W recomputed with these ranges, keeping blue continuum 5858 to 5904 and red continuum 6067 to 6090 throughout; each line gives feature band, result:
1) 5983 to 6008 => -0.5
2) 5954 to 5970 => -0.5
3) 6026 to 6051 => -0.3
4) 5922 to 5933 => -0.9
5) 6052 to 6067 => 0.1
